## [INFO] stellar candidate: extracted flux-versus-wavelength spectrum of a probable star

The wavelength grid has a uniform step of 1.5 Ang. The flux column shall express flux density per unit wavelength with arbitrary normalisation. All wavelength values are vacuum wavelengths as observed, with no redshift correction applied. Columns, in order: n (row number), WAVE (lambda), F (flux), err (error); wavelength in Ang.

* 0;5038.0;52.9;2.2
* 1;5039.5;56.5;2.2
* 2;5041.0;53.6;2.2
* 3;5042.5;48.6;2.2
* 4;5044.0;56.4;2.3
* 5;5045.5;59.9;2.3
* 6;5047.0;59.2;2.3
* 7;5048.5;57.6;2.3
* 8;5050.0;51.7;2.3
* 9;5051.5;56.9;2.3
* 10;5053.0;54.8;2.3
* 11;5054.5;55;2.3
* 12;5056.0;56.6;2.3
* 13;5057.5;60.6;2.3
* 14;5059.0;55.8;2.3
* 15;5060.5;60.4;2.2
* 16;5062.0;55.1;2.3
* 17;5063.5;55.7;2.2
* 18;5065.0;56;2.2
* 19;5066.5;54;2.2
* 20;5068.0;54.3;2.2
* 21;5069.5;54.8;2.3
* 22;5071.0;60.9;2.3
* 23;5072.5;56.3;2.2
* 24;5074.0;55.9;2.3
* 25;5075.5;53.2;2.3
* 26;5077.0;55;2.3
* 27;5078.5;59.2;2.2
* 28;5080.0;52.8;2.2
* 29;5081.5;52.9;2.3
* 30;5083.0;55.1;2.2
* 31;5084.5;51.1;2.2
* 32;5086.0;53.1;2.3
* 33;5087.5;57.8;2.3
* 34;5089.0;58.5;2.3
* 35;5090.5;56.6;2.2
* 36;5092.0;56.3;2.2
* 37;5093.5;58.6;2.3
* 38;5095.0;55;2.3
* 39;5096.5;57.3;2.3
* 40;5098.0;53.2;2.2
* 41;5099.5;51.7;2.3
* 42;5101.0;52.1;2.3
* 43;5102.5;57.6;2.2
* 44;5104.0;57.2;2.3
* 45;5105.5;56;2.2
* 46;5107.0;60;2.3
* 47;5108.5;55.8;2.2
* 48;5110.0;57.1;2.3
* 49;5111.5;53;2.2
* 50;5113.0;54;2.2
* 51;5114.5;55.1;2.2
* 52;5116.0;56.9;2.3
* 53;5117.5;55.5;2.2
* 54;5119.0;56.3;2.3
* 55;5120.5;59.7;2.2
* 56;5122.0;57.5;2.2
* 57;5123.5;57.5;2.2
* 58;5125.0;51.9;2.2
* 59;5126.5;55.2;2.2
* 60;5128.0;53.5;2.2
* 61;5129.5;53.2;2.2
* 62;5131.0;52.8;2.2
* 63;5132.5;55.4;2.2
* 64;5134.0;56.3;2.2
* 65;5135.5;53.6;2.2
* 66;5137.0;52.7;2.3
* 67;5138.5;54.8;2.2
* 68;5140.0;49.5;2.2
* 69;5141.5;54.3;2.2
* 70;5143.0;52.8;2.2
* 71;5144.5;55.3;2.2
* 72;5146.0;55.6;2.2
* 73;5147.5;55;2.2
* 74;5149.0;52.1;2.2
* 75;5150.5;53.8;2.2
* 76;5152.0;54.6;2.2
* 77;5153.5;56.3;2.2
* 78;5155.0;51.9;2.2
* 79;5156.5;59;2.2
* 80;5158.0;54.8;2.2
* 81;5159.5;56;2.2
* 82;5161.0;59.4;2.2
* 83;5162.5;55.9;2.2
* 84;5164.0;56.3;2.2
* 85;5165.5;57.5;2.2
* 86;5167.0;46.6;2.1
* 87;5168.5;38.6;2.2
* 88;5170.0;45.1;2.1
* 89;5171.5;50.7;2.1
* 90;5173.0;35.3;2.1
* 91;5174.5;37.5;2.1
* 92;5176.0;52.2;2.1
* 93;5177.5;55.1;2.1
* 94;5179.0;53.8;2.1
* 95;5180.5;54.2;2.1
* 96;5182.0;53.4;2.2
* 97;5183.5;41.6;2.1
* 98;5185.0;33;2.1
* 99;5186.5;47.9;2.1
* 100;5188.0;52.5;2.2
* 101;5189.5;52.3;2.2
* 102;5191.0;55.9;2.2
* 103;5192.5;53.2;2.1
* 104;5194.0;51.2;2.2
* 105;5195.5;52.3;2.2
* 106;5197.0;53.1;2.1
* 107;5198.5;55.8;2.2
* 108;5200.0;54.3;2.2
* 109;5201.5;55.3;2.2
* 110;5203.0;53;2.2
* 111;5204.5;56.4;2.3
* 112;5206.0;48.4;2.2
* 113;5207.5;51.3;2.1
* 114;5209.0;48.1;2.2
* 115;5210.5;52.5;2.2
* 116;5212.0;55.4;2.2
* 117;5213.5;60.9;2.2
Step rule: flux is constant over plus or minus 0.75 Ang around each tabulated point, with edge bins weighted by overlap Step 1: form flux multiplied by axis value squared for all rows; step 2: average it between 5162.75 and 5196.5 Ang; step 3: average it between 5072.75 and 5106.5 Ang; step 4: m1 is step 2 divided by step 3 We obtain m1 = 0.92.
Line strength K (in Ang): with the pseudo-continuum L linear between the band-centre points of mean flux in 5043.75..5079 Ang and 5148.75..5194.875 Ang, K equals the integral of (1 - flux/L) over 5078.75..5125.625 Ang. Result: -1.08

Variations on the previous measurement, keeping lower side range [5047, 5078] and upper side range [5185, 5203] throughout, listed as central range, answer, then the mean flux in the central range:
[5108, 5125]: -0.5 Ang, 56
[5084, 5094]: -0.1 Ang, 56.1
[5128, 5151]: 0.0 Ang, 53.8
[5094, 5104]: 0.0 Ang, 54.8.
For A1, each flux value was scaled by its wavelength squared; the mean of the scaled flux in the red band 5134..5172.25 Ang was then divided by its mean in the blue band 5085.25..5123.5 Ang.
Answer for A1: 0.97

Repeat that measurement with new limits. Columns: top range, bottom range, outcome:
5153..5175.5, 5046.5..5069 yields 0.94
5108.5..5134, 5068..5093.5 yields 1.01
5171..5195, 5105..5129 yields 0.89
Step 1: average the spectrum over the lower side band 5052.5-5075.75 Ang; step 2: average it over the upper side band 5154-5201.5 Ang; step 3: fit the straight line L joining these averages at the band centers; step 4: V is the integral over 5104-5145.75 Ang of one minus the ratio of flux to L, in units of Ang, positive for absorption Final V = -1.27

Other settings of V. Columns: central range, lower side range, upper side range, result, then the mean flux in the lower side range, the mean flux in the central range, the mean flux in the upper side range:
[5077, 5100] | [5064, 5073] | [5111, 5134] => 0.2 Ang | 56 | 55.3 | 55.2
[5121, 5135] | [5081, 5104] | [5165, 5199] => -0.6 Ang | 55.2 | 54.9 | 49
